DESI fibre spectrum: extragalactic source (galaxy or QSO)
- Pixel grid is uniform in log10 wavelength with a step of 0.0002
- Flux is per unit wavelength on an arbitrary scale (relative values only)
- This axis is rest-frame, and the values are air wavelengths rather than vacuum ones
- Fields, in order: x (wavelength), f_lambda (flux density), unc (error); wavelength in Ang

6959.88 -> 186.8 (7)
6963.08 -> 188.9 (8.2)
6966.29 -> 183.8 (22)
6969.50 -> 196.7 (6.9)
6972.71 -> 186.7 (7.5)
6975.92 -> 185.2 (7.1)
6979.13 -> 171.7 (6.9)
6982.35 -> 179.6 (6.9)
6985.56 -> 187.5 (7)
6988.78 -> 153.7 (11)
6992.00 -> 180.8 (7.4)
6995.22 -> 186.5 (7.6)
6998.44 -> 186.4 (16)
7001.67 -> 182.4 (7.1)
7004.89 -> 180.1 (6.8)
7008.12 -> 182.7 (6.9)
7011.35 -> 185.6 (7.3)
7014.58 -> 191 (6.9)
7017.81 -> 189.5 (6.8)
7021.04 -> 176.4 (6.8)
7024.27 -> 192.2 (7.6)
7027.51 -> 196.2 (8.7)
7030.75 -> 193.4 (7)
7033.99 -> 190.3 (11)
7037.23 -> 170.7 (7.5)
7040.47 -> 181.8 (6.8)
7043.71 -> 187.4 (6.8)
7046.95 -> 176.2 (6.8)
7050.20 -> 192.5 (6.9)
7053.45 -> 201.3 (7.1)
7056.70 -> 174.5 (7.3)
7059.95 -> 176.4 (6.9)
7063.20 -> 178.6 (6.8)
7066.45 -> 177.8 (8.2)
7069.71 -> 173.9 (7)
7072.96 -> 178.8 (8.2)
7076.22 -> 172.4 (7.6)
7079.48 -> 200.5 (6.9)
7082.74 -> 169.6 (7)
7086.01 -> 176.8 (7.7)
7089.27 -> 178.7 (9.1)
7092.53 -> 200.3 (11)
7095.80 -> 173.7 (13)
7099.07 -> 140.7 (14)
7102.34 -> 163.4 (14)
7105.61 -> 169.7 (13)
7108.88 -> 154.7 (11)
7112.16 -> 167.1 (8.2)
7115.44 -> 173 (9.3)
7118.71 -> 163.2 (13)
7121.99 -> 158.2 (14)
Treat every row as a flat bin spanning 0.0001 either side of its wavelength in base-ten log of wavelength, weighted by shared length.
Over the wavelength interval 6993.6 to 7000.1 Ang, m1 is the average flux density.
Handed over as 186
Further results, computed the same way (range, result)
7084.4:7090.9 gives 178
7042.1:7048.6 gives 182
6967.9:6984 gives 184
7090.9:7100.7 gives 172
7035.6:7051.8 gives 182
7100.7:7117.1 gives 166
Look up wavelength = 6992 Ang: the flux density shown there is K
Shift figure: 180.8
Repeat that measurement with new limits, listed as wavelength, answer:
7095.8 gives 173.7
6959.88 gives 186.8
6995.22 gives 186.5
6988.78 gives 153.7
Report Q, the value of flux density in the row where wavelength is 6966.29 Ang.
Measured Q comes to 183.8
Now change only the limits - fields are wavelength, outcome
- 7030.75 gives 193.4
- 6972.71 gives 186.7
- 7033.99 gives 190.3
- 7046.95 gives 176.2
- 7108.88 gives 154.7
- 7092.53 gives 200.3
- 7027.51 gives 196.2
